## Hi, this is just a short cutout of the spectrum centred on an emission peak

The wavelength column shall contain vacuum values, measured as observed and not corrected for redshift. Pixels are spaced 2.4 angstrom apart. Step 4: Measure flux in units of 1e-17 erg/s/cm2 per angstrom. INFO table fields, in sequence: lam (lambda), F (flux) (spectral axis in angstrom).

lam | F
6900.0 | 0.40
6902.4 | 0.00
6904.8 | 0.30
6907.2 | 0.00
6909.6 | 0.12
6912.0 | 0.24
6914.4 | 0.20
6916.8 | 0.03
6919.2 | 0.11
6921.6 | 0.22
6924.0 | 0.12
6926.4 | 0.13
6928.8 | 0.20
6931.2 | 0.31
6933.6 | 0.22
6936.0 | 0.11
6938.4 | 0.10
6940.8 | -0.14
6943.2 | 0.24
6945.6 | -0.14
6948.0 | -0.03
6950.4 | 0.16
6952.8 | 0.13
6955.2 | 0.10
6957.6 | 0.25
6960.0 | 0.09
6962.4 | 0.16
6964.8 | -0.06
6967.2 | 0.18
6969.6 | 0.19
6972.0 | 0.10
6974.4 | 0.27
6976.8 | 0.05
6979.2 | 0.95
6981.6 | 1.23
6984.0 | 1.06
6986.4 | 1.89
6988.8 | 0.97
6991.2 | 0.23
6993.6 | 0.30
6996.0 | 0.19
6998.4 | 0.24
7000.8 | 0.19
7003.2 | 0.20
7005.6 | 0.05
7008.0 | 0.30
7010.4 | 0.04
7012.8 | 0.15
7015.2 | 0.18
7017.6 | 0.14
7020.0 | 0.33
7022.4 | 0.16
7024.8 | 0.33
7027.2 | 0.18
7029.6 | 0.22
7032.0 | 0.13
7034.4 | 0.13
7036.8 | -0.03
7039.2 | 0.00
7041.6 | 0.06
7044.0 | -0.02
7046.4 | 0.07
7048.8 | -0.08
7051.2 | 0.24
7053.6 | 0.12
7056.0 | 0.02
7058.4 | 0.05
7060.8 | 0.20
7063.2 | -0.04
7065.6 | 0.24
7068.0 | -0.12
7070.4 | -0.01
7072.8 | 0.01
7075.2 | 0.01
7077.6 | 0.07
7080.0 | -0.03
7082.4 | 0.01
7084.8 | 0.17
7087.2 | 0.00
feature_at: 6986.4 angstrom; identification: [O II]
